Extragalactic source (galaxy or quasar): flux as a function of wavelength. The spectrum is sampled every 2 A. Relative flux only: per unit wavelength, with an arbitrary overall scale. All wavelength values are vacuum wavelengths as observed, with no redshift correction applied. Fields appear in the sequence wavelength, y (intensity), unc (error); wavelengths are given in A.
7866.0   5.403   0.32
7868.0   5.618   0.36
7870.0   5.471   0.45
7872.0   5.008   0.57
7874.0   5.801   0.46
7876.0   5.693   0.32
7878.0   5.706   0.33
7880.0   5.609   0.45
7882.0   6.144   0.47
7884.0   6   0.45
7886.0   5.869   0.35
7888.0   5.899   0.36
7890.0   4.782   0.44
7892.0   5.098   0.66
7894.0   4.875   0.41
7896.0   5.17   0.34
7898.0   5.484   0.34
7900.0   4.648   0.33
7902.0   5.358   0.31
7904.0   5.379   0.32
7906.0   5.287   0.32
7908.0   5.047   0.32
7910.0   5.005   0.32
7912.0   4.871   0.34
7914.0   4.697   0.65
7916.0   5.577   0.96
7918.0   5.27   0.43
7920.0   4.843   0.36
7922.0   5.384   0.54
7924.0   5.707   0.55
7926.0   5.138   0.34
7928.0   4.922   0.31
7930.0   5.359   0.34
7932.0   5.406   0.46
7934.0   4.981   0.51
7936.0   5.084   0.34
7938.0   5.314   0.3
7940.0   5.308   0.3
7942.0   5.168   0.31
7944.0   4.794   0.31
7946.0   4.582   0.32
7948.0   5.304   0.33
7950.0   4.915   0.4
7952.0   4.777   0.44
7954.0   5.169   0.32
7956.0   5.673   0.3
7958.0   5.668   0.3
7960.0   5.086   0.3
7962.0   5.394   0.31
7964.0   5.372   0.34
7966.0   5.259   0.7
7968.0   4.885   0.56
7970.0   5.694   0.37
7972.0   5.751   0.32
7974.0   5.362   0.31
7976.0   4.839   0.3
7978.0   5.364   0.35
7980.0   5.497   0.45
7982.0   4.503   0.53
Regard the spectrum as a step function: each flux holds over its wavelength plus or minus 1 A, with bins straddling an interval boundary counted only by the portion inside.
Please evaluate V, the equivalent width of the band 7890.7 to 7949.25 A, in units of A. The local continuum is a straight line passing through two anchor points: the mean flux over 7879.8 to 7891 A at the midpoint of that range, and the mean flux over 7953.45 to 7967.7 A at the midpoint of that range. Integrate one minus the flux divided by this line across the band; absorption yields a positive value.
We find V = 4.4 A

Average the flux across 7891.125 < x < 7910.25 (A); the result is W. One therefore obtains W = 5.14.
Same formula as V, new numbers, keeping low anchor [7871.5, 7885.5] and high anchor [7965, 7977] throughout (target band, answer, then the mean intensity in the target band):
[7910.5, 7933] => 1.4 A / 5.19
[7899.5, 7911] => 1.0 A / 5.14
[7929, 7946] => 1.0 A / 5.14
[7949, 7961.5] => 0.4 A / 5.22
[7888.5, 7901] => 1.4 A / 5.05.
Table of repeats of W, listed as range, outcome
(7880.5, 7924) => 5.28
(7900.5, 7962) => 5.17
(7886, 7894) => 5.29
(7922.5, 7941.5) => 5.25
